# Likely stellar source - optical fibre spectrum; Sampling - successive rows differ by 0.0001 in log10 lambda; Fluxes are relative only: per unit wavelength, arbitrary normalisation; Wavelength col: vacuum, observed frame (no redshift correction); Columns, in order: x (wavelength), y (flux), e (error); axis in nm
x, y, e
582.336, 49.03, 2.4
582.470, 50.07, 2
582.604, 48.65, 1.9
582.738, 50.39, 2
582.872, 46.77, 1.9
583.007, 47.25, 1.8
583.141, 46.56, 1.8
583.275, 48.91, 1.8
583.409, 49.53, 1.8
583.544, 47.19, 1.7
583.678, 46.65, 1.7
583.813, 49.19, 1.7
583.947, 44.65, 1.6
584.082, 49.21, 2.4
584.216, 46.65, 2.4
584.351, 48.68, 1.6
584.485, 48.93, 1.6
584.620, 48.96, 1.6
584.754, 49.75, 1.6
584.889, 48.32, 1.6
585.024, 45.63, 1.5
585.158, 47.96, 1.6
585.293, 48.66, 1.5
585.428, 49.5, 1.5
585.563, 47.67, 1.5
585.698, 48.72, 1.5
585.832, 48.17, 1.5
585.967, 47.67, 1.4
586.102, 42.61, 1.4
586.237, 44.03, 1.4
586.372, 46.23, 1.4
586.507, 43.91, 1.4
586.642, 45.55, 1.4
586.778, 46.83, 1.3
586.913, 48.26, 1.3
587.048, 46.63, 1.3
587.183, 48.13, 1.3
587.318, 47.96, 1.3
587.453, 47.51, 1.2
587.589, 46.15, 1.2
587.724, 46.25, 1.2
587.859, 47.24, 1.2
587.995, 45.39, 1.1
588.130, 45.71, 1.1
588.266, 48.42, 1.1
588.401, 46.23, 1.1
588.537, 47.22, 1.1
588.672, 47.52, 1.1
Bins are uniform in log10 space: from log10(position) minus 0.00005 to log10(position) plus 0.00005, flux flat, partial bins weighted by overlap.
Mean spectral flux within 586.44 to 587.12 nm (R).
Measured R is 46.2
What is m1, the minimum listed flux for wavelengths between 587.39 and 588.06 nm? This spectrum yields 45.39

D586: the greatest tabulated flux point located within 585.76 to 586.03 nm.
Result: 48.17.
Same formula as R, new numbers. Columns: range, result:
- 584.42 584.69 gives 49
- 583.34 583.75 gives 47.7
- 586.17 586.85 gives 45.3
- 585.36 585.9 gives 48.5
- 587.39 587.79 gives 46.6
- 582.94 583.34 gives 47.6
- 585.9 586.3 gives 44.8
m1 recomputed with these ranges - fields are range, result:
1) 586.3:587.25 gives 43.91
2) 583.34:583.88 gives 46.65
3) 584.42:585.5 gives 45.63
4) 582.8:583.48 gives 46.56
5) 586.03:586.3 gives 42.61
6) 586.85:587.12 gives 46.63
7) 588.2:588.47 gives 46.23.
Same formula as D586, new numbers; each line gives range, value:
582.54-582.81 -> 50.39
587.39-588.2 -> 47.51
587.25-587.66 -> 47.96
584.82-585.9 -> 49.5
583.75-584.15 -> 49.21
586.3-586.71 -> 46.23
